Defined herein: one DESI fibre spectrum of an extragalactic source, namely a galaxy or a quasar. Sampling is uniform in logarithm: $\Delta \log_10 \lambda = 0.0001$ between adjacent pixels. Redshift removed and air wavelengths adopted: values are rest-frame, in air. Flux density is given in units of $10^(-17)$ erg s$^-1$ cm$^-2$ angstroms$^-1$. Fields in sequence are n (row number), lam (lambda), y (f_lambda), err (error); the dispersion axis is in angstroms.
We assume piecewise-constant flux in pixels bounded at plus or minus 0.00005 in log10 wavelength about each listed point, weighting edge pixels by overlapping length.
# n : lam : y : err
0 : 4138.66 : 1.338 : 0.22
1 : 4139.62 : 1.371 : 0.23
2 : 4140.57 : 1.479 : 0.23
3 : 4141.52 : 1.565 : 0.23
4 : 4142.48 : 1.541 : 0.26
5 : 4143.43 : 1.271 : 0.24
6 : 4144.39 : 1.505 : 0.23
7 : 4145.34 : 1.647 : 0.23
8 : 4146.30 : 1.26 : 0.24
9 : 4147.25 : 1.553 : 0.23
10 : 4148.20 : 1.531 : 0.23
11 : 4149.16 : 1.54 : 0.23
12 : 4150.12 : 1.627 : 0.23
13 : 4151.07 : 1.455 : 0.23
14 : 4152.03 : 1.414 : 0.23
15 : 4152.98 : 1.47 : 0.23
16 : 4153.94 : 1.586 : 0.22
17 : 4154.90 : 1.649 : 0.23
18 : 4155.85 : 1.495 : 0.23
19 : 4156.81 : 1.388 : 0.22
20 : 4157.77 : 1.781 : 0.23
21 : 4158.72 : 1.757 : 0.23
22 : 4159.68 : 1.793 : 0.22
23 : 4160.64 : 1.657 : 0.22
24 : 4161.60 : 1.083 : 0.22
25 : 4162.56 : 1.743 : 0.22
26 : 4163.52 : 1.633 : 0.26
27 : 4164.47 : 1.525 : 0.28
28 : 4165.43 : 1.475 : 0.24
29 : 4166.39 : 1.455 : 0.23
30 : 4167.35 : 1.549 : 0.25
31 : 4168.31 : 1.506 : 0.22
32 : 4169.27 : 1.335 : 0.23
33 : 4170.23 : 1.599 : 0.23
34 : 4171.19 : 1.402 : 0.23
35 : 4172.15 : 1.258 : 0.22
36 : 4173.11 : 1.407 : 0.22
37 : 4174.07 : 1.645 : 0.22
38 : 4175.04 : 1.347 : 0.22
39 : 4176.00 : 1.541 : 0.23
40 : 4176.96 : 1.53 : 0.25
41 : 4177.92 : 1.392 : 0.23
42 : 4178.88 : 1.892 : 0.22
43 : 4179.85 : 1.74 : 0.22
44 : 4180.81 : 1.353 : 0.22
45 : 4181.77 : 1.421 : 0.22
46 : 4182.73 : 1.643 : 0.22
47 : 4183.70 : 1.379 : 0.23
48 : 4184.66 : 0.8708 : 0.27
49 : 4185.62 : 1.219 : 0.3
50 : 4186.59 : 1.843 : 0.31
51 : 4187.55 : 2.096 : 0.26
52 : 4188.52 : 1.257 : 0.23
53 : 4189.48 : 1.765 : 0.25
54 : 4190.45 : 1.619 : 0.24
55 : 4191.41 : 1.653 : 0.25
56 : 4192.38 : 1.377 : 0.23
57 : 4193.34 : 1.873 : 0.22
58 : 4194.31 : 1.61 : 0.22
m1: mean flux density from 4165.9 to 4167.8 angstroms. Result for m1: 1.5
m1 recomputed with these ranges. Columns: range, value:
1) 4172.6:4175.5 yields 1.46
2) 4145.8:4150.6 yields 1.5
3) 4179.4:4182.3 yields 1.51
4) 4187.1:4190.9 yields 1.68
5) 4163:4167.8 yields 1.53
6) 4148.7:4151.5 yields 1.54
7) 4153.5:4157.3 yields 1.53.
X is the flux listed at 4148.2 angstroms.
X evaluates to 1.531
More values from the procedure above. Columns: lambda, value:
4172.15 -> 1.258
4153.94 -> 1.586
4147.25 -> 1.553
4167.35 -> 1.549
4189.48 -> 1.765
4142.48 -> 1.541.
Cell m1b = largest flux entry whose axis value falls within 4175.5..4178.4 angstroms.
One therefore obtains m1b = 1.541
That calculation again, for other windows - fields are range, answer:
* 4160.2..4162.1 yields 1.657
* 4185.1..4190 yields 2.096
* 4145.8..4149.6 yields 1.553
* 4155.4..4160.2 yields 1.793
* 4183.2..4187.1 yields 1.843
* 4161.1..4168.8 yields 1.743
